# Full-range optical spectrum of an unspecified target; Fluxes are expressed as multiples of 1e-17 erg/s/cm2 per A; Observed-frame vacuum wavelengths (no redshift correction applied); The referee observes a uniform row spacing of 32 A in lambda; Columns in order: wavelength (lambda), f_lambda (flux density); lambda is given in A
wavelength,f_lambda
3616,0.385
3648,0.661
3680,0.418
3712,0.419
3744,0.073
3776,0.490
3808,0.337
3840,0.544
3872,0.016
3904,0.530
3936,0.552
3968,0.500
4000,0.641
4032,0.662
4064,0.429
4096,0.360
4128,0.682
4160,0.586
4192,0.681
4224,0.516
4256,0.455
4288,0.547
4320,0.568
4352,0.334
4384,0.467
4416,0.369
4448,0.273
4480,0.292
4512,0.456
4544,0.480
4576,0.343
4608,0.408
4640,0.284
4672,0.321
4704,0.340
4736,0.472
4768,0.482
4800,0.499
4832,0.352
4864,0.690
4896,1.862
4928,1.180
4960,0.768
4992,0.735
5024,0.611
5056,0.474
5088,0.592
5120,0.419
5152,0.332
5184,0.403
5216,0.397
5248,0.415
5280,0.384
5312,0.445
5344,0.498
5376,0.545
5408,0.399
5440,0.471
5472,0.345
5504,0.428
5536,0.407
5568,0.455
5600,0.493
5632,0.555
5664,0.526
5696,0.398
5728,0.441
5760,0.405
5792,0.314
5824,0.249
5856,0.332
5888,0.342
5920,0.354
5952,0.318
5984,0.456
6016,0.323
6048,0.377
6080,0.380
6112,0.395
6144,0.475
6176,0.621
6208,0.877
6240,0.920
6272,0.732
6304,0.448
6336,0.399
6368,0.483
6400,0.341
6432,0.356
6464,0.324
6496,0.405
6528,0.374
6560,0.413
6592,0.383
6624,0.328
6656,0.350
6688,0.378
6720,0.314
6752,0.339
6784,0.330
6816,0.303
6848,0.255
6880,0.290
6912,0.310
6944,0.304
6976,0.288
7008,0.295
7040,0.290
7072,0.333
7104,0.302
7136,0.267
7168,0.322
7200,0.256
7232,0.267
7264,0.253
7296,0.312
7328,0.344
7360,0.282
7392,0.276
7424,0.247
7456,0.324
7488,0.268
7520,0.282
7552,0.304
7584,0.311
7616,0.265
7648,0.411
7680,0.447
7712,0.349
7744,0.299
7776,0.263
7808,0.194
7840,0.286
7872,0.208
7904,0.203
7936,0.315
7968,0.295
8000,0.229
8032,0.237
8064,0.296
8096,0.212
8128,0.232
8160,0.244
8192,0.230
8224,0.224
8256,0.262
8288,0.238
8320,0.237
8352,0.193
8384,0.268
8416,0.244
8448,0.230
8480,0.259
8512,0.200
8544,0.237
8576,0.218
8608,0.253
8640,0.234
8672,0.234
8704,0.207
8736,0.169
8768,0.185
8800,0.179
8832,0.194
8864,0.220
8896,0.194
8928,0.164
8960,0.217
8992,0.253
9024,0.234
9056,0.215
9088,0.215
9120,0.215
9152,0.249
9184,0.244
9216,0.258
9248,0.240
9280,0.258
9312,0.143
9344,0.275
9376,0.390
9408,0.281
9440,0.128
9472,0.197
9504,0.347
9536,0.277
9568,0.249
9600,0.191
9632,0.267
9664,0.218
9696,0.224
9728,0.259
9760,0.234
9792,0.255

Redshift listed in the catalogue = 3.03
